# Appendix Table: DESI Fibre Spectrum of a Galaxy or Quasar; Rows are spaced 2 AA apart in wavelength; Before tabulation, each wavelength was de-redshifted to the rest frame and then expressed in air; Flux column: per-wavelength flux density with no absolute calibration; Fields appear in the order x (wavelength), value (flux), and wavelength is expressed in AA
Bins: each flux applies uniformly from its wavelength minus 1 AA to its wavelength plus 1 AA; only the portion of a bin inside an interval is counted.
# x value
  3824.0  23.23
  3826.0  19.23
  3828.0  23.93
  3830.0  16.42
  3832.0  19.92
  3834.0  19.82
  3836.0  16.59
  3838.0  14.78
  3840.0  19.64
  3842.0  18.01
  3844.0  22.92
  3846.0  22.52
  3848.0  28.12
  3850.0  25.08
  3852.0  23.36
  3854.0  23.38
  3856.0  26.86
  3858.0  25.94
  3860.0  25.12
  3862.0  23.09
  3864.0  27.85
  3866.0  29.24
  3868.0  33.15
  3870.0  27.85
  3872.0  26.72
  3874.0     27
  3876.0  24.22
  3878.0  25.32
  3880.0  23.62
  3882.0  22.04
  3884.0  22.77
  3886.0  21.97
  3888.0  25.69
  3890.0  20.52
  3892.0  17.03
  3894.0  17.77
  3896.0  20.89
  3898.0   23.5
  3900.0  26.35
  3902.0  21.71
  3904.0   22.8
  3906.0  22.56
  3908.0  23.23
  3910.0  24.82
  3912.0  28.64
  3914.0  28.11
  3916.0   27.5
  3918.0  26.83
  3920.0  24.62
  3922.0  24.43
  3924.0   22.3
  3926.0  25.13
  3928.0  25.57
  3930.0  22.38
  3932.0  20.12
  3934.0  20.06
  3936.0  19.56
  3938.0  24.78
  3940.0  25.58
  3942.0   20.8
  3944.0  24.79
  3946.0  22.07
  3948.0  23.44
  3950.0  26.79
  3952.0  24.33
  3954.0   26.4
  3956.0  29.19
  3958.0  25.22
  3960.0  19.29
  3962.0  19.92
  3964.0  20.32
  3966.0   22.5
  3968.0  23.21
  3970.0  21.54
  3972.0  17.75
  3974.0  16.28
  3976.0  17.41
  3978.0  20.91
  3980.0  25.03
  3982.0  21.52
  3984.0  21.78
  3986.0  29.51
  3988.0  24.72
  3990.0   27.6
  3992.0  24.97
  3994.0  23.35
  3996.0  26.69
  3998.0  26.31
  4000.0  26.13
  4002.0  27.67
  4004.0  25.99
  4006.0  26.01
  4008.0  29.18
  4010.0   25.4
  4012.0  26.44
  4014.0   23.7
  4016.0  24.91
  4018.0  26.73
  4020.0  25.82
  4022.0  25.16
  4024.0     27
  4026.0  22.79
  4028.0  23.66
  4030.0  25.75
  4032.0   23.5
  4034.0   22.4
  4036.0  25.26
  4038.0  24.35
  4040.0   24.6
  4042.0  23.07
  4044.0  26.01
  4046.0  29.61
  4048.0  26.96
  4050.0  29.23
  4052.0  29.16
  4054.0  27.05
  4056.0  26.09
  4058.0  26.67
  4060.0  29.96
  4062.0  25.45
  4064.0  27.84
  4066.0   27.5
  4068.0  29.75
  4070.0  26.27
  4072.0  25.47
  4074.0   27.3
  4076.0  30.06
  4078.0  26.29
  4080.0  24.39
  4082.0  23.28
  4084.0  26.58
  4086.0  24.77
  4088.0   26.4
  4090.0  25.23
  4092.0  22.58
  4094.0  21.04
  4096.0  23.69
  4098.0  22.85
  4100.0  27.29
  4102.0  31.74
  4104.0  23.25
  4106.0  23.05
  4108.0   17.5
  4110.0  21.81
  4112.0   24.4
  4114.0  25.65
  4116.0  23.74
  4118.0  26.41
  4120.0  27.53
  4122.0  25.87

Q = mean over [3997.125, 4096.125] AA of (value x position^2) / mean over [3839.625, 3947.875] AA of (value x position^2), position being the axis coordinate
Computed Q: 1.17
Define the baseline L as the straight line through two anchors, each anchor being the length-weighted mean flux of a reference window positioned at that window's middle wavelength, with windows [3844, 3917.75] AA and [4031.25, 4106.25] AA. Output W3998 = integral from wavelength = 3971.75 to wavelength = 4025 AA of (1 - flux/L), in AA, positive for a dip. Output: 1.66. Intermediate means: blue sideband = 24.6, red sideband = 26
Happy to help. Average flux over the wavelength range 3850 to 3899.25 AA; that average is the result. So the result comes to 24.4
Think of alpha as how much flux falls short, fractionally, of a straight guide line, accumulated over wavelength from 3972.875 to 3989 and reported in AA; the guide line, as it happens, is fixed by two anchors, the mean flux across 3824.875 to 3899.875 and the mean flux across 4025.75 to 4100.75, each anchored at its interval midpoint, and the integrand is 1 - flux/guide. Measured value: 1.69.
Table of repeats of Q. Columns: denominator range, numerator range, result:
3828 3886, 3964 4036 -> 1.10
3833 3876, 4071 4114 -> 1.15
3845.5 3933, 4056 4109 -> 1.15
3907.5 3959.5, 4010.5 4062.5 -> 1.11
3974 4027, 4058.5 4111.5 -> 1.06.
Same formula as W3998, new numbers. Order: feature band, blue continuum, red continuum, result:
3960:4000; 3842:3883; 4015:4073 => 5.0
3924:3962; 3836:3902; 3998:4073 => 2.0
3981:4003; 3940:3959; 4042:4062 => 0.4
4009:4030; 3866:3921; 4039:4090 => 0.8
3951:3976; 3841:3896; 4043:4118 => 3.0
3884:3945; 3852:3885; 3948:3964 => 3.9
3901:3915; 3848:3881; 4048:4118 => 0.8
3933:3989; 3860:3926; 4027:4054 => 5.4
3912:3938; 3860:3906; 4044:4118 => 0.4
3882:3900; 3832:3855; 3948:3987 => 0.1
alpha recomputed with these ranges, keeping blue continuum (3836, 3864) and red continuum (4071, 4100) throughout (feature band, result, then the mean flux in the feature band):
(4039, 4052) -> -1.1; 26.8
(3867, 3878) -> -2.1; 27.6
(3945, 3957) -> -0.8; 25.4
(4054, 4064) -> -0.9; 27.1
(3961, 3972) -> 1.3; 21.2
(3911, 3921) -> -1.5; 27.1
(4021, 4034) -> 0.0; 24.5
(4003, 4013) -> -0.9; 26.6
